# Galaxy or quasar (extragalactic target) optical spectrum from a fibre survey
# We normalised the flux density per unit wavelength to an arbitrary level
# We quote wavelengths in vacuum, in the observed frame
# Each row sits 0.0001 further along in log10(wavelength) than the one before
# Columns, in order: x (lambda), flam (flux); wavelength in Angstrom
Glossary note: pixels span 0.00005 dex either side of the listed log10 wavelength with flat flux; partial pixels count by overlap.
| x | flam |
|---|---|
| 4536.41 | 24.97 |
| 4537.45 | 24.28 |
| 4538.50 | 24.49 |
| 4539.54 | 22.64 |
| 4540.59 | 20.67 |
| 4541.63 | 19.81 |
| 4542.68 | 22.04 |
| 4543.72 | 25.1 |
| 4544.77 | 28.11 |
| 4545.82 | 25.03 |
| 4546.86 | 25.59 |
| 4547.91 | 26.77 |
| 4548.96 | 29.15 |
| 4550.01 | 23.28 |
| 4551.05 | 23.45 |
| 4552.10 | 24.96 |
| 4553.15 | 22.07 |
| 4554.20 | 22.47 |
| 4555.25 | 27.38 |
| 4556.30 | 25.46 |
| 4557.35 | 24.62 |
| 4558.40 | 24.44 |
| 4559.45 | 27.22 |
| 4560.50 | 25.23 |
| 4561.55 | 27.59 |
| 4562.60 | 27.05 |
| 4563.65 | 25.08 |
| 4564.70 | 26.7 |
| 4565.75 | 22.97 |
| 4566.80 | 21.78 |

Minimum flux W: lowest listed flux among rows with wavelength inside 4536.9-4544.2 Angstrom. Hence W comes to 19.81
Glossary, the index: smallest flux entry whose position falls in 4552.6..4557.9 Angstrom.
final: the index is 22.07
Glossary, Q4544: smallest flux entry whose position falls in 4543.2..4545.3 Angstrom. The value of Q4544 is 25.1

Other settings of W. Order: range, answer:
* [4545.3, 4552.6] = 23.28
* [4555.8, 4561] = 24.44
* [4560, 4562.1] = 25.23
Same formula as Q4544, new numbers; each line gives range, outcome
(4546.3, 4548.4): 25.59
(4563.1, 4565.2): 25.08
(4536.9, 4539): 24.28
